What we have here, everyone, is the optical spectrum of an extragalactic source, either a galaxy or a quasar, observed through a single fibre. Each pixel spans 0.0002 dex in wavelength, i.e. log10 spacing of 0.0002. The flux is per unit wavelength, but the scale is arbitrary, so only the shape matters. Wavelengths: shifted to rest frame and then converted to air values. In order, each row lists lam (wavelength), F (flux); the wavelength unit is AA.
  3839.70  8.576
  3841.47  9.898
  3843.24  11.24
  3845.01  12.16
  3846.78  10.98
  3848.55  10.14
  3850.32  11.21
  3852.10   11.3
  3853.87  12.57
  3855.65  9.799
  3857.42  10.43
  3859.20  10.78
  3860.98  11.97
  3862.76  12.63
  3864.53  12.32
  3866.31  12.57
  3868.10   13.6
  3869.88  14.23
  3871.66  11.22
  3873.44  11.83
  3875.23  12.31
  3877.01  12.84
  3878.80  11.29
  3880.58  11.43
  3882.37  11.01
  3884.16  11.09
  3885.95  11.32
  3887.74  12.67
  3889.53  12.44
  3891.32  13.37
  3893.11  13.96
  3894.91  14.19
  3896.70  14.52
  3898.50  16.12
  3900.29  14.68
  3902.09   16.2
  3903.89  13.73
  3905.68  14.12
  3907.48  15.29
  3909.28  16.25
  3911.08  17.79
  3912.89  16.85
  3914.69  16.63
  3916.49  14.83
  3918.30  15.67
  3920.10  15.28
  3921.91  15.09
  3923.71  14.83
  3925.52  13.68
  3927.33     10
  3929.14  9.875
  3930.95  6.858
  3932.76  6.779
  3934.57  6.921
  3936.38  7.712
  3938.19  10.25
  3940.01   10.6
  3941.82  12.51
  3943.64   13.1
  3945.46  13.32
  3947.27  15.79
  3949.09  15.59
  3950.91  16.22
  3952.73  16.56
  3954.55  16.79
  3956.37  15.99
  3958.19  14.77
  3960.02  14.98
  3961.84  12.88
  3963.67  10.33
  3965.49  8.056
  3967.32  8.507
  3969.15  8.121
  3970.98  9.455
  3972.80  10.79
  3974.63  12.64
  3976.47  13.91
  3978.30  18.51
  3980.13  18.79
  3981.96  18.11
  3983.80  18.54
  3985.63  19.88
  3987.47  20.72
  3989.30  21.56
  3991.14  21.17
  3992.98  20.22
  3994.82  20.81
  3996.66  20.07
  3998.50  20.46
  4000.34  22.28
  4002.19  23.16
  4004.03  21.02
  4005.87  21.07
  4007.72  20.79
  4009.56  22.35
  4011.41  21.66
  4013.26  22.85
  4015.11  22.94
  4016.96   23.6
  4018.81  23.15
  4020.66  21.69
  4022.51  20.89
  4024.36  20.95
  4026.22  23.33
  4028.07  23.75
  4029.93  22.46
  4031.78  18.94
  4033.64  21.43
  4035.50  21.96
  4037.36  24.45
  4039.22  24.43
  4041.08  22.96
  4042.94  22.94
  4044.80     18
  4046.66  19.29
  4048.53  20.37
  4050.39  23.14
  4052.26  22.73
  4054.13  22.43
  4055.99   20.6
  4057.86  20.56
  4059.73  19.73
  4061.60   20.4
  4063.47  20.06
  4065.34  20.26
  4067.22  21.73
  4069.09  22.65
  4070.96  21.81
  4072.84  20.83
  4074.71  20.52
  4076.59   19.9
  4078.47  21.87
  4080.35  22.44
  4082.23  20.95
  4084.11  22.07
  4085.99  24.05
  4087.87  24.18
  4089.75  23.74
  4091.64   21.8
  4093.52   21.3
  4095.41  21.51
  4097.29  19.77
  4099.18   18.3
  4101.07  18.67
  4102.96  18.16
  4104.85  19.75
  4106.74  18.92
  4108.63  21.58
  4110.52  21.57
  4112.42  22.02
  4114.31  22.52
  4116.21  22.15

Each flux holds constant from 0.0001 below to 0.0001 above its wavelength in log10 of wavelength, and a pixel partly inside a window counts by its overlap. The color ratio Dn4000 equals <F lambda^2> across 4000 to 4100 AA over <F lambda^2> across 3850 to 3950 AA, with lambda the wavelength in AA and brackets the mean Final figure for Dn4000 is 1.8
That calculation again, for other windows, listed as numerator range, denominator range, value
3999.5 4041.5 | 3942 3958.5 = 1.51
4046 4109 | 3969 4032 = 1.10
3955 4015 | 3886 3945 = 1.37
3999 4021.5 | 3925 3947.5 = 2.22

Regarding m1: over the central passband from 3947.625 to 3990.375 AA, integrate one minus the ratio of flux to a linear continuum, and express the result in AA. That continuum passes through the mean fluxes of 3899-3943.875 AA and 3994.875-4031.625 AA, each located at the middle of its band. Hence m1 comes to 6.7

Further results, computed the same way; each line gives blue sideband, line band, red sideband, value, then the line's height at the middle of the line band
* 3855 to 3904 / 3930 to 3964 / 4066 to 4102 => 6.70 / 15.6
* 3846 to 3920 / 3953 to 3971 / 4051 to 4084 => 4.64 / 16.6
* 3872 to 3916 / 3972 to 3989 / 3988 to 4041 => 2.24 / 19.6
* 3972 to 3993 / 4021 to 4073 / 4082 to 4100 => -3.51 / 20.2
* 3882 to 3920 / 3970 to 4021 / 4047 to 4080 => -3.51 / 18.4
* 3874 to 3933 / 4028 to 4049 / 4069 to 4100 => -2.32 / 19.6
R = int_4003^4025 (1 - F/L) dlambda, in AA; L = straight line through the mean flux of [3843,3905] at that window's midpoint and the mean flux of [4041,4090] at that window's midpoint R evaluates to -3.4 AA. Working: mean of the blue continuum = 12.4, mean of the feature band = 21.9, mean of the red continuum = 21.4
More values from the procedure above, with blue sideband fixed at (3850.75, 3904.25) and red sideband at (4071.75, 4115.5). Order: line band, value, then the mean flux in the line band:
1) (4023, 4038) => -2.8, 22.1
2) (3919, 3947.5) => 6.6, 11.3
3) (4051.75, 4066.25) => -0.7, 20.8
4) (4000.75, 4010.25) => -2.2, 21.7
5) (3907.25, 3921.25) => -2.0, 16.1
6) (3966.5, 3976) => 3.6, 10.1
